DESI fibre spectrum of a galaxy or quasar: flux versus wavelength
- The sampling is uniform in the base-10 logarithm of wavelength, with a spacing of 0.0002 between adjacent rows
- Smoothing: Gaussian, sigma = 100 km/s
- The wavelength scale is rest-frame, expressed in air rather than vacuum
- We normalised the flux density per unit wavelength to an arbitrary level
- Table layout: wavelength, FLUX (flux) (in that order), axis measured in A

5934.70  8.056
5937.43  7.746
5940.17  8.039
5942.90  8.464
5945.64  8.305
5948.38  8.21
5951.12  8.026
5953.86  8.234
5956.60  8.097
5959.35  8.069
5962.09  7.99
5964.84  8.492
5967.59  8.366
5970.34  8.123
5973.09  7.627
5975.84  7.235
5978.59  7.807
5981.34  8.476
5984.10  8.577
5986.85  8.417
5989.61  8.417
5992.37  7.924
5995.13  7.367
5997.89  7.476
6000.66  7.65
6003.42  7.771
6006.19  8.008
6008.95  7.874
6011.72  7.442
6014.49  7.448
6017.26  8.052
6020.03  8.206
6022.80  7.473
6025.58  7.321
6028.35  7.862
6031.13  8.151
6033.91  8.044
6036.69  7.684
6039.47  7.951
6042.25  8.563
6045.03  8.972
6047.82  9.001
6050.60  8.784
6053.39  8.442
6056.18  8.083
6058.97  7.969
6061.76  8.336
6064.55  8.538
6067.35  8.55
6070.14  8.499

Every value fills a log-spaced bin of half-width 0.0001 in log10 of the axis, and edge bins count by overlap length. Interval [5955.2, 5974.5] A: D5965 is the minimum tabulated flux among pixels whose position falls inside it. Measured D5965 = 7.627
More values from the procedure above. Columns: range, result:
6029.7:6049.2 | 7.684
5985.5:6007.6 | 7.367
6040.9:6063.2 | 7.969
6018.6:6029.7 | 7.321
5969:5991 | 7.235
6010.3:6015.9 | 7.442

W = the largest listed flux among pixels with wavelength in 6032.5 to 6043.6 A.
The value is 8.563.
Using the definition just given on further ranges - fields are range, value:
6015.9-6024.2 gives 8.206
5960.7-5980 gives 8.492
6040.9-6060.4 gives 9.001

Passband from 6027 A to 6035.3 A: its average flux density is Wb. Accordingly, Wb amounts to 8.01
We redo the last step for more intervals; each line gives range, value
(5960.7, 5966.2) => 8.24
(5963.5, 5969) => 8.42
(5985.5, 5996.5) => 8.03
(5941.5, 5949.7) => 8.33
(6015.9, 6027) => 7.77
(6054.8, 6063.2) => 8.13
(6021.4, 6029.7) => 7.55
